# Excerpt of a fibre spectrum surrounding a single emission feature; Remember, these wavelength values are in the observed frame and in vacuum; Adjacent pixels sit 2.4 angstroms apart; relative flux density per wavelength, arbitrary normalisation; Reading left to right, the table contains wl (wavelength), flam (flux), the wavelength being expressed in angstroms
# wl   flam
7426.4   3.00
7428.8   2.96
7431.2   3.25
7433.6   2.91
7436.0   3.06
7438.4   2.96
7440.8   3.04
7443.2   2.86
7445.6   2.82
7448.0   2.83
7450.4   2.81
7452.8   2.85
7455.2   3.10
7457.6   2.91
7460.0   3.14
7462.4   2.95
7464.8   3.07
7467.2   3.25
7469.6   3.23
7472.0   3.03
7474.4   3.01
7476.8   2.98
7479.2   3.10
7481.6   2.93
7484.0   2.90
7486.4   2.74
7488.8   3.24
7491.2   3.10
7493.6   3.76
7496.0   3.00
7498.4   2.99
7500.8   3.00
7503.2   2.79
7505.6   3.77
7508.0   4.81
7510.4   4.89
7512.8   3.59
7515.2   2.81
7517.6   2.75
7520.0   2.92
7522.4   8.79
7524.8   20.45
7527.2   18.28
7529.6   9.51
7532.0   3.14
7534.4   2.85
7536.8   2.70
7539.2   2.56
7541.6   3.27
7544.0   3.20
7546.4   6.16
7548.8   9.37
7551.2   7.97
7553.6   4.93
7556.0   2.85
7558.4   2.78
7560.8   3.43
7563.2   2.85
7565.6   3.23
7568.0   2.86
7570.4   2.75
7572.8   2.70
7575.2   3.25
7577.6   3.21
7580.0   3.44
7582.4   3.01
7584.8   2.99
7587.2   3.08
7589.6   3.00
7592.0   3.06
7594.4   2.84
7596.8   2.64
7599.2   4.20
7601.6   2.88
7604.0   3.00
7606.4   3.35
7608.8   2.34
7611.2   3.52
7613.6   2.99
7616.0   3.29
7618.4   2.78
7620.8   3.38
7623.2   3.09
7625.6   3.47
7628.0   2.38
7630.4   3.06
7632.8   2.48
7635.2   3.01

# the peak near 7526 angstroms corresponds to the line H-alpha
